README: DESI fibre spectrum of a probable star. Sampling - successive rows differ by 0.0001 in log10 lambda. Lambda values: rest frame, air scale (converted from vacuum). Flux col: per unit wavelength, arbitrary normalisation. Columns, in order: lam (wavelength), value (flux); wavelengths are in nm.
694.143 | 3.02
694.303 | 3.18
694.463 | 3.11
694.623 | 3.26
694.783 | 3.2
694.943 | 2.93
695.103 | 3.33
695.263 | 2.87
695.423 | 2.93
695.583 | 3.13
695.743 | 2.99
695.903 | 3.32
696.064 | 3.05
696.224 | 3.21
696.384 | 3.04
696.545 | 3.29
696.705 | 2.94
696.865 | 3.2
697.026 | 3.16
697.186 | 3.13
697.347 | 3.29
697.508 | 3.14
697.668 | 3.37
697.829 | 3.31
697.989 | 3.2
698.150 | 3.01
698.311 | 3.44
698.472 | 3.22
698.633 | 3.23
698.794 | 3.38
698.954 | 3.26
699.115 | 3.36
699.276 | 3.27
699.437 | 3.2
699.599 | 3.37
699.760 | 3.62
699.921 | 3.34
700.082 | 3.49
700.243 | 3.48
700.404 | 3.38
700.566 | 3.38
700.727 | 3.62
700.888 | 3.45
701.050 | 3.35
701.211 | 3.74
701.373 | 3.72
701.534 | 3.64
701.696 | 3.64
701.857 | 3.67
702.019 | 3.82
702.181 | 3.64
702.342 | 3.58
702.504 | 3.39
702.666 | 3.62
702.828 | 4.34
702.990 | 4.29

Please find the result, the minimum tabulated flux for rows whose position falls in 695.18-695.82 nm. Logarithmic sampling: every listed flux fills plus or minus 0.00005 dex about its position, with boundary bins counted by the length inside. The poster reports 2.87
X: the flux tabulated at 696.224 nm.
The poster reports 3.21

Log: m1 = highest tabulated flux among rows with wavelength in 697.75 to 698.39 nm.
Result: 3.44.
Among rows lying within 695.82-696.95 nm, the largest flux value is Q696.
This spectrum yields 3.32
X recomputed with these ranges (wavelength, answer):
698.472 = 3.22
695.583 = 3.13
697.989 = 3.2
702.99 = 4.29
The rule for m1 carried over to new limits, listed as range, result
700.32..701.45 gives 3.74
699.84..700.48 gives 3.49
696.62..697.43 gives 3.29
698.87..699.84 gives 3.62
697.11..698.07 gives 3.37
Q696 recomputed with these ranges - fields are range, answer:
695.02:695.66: 3.33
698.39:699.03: 3.38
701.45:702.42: 3.82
